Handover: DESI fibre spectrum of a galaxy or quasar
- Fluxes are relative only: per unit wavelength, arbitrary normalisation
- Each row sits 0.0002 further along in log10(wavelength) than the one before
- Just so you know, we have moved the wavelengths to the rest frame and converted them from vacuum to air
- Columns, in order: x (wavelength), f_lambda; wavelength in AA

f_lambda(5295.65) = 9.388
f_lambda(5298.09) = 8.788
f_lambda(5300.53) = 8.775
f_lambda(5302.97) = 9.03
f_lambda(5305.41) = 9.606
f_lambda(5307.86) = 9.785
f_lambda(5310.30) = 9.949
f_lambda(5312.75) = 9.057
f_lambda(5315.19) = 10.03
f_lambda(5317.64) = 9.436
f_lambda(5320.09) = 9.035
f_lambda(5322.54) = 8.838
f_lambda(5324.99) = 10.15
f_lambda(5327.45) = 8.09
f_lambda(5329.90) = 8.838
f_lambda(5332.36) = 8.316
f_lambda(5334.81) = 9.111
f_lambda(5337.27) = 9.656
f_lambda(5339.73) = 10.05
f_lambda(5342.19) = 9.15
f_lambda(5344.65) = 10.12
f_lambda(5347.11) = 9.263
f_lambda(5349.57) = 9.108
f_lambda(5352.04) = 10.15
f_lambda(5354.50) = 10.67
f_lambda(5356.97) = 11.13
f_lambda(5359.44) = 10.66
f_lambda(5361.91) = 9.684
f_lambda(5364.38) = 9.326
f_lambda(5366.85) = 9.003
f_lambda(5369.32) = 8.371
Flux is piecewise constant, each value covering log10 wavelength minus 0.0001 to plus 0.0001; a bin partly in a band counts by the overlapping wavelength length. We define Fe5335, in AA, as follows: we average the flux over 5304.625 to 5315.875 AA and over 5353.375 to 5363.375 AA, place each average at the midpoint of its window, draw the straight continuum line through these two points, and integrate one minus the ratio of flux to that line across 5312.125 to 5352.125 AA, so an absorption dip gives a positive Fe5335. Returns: 3.0 AA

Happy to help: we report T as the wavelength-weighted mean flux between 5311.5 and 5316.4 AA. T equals 9.55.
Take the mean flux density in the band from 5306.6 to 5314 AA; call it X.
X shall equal 9.6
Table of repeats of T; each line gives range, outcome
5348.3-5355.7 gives 9.97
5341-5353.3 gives 9.57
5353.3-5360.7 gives 10.8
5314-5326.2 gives 9.5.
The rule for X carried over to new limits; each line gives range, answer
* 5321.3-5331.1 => 8.98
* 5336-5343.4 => 9.61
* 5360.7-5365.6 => 9.5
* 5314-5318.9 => 9.72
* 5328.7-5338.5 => 8.98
